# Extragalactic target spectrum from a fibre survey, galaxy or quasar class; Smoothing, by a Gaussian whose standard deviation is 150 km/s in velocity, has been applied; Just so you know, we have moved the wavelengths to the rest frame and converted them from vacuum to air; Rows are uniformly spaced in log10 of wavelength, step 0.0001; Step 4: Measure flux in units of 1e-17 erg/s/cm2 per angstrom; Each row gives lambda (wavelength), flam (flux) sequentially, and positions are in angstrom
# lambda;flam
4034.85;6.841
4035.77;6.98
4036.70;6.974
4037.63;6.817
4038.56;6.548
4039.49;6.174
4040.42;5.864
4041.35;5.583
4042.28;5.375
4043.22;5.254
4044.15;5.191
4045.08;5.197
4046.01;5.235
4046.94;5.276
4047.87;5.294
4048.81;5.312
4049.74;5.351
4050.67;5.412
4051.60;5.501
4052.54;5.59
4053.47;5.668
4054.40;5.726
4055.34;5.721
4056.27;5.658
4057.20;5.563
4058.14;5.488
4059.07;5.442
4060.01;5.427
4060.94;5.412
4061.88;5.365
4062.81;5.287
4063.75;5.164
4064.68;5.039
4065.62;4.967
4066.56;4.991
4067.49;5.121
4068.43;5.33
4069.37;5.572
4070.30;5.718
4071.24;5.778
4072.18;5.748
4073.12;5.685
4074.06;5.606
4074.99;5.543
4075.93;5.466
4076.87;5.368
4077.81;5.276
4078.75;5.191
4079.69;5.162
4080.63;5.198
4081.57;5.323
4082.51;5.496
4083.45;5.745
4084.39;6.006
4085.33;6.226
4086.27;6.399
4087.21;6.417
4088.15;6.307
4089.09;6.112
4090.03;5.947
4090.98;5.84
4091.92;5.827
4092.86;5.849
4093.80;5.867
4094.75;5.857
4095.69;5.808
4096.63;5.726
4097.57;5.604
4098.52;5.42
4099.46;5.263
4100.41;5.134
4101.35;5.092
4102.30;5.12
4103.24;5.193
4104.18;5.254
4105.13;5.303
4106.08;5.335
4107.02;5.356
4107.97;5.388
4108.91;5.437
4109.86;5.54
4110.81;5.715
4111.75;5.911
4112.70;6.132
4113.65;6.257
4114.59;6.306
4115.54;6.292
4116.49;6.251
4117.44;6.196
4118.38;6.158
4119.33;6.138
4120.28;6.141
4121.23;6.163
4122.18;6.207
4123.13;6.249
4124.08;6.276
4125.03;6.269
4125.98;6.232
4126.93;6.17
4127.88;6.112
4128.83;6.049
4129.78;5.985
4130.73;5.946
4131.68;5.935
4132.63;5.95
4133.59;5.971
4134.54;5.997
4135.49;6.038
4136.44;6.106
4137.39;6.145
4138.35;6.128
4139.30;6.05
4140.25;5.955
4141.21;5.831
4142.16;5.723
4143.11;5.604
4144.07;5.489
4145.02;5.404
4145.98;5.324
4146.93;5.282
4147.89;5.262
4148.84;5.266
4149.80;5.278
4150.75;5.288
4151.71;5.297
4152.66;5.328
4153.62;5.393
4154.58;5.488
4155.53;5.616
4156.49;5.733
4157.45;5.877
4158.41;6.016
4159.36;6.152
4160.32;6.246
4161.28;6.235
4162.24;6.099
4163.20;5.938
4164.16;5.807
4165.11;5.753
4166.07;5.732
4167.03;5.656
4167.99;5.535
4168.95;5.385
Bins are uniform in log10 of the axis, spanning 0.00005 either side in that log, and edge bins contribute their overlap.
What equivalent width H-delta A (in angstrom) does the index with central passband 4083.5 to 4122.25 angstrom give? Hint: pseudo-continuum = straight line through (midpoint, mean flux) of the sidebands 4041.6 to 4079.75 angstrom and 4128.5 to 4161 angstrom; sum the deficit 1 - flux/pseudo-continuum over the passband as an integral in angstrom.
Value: -1.7 angstrom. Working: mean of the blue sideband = 5.4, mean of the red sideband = 5.74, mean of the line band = 5.81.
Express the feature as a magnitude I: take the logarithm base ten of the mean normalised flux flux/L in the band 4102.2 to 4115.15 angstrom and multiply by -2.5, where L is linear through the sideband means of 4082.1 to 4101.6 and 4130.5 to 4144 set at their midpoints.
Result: 0.05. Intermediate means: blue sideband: 5.82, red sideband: 5.94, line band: 5.61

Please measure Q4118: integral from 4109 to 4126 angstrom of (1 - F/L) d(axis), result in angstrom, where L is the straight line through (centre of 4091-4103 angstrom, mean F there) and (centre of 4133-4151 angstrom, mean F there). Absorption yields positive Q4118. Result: -1.5 angstrom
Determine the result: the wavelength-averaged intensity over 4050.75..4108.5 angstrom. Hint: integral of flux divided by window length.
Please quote 5.54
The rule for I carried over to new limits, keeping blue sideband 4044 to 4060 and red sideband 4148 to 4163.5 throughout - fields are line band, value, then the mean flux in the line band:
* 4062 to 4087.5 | 0.000 mag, 5.5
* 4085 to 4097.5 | -0.086 mag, 6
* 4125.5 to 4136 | -0.075 mag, 6.04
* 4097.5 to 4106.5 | 0.064 mag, 5.25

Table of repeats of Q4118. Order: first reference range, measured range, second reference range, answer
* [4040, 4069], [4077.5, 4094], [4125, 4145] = -0.5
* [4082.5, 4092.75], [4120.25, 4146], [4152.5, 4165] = -0.3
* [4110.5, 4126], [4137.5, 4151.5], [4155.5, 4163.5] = 1.1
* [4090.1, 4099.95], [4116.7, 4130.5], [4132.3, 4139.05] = -0.5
